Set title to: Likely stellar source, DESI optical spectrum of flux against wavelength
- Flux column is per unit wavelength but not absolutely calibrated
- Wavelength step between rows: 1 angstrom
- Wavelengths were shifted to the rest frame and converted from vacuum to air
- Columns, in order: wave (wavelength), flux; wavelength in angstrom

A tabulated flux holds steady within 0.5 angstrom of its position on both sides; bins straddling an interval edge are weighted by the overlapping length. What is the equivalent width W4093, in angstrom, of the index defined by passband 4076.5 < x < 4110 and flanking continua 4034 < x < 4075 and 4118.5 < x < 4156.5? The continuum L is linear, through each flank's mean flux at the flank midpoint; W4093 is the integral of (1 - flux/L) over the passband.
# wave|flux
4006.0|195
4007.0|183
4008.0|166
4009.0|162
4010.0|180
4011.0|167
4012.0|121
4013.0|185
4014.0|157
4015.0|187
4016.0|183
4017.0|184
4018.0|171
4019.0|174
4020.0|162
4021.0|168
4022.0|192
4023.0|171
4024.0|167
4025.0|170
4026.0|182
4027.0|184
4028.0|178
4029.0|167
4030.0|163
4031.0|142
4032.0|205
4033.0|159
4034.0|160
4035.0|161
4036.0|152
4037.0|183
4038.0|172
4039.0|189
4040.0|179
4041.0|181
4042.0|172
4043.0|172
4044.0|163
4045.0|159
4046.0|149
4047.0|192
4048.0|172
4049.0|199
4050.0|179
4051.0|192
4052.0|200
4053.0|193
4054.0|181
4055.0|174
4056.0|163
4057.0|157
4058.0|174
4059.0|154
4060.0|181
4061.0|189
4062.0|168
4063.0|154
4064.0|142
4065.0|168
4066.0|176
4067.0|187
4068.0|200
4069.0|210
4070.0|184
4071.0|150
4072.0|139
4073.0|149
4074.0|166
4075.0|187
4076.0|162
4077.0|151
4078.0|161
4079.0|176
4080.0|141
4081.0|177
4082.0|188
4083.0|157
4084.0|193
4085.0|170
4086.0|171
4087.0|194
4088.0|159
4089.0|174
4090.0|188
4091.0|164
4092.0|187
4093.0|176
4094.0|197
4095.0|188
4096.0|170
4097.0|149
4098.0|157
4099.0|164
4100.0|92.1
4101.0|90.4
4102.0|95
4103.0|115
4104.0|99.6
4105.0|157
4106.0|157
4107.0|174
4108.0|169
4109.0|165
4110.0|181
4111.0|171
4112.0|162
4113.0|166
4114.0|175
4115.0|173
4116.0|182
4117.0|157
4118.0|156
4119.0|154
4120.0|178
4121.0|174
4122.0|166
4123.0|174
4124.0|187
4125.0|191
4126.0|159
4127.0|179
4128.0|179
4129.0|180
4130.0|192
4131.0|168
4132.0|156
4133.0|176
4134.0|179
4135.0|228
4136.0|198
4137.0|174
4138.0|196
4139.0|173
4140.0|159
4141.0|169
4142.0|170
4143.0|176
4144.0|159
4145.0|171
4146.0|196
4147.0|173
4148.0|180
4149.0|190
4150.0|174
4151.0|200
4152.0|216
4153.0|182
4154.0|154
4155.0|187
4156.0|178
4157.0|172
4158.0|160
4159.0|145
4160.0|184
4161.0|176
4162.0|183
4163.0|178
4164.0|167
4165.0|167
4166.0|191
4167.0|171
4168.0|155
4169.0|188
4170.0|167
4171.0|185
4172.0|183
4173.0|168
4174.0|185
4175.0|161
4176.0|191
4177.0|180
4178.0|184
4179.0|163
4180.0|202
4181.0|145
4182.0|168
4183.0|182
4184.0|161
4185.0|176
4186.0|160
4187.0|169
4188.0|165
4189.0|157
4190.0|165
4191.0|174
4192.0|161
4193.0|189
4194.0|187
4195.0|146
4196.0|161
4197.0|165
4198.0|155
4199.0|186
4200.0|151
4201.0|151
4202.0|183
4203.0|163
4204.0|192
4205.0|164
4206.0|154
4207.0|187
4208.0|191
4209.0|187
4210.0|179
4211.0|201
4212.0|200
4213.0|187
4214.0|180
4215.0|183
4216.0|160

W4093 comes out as 3.02 angstrom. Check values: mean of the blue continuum 173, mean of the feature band 160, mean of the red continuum 179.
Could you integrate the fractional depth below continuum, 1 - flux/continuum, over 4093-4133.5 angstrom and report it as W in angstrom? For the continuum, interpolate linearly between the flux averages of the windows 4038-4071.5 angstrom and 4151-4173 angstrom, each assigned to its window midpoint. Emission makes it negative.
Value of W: 3.20 angstrom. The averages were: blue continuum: 176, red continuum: 176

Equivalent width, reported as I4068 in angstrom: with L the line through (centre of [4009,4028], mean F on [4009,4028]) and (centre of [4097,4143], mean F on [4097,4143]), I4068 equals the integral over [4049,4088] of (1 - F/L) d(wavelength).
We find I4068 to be -0.95 angstrom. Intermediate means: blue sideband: 172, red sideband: 165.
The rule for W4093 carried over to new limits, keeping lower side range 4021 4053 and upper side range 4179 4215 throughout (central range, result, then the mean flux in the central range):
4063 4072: 0.0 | 174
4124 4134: -0.2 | 176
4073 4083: 0.5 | 166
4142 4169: -0.5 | 176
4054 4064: 0.4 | 168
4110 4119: 0.3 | 168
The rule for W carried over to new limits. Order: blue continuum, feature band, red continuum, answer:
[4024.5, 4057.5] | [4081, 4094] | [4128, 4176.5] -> -0.1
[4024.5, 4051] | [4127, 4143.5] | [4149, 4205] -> -0.6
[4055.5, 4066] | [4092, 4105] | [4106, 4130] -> 2.0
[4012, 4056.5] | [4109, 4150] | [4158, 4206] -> -0.8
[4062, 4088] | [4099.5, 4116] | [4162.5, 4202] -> 2.2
